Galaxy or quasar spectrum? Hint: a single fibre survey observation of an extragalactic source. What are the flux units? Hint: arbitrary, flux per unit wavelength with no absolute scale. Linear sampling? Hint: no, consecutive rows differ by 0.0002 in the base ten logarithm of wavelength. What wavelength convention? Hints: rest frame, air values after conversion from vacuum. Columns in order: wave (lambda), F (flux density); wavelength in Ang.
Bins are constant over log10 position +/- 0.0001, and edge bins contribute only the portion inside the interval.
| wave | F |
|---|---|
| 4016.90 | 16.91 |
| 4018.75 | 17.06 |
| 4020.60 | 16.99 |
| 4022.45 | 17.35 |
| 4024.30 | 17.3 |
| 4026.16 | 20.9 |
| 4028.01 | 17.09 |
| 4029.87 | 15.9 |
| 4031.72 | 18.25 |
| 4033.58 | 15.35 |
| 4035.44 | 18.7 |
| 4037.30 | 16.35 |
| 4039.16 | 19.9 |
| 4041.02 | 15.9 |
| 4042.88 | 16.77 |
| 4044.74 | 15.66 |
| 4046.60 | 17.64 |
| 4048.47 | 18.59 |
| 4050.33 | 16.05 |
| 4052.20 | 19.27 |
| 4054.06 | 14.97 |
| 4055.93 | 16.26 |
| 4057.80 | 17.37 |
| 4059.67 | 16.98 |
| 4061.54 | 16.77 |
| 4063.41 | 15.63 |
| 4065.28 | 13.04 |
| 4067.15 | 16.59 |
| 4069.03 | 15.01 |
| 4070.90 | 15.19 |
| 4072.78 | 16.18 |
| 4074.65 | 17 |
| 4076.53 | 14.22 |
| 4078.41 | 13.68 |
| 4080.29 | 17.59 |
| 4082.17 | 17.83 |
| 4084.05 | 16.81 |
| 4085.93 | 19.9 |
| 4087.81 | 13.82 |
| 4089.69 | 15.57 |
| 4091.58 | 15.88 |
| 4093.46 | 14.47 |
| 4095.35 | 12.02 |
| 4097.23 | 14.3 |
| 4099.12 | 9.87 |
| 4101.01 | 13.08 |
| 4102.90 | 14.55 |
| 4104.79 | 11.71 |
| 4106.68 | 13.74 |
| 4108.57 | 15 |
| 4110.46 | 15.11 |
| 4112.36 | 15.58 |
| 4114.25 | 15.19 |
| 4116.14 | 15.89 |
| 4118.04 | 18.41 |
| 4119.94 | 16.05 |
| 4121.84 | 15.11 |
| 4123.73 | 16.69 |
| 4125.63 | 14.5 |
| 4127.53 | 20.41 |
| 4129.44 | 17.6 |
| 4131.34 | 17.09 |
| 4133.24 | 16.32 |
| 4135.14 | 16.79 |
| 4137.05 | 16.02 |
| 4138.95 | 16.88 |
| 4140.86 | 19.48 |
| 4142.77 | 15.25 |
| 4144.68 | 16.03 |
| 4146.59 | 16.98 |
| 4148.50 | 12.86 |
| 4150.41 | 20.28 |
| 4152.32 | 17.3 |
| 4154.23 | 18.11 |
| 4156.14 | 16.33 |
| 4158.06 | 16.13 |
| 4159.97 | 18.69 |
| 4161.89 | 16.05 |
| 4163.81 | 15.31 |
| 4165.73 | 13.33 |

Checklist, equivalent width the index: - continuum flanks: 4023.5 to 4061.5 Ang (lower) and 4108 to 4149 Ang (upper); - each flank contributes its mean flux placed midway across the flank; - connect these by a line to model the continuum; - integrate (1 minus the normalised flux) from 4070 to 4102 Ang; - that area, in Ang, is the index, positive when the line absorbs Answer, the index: 3.2 Ang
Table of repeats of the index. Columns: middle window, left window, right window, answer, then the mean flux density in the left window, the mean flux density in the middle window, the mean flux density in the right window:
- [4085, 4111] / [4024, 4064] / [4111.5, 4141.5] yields 4.1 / 17.2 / 14.2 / 16.7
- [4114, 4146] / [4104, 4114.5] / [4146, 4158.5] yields -2.4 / 14.4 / 16.7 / 16.9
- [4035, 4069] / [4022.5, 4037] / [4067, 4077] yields -0.3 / 17.6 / 16.7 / 15.7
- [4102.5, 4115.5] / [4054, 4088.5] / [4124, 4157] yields 1.7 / 16.1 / 14.4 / 17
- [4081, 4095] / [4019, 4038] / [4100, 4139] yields 0.2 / 17.4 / 16.2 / 15.8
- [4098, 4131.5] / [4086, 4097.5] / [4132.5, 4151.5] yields 0.9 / 14.8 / 15.3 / 16.7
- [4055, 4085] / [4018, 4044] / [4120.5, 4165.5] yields 2.0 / 17.4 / 16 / 16.7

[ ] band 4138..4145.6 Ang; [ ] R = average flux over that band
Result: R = 16.9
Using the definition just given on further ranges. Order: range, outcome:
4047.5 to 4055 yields 17.2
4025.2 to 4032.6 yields 18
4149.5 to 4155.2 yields 18.6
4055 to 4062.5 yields 16.8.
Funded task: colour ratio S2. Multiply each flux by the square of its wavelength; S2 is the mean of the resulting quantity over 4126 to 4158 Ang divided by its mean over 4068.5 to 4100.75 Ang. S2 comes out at 1.15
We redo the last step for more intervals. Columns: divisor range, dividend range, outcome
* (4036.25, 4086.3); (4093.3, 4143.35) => 0.96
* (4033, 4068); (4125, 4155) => 1.06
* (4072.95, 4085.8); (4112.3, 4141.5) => 1.04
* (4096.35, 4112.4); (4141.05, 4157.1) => 1.27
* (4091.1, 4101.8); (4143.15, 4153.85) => 1.30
